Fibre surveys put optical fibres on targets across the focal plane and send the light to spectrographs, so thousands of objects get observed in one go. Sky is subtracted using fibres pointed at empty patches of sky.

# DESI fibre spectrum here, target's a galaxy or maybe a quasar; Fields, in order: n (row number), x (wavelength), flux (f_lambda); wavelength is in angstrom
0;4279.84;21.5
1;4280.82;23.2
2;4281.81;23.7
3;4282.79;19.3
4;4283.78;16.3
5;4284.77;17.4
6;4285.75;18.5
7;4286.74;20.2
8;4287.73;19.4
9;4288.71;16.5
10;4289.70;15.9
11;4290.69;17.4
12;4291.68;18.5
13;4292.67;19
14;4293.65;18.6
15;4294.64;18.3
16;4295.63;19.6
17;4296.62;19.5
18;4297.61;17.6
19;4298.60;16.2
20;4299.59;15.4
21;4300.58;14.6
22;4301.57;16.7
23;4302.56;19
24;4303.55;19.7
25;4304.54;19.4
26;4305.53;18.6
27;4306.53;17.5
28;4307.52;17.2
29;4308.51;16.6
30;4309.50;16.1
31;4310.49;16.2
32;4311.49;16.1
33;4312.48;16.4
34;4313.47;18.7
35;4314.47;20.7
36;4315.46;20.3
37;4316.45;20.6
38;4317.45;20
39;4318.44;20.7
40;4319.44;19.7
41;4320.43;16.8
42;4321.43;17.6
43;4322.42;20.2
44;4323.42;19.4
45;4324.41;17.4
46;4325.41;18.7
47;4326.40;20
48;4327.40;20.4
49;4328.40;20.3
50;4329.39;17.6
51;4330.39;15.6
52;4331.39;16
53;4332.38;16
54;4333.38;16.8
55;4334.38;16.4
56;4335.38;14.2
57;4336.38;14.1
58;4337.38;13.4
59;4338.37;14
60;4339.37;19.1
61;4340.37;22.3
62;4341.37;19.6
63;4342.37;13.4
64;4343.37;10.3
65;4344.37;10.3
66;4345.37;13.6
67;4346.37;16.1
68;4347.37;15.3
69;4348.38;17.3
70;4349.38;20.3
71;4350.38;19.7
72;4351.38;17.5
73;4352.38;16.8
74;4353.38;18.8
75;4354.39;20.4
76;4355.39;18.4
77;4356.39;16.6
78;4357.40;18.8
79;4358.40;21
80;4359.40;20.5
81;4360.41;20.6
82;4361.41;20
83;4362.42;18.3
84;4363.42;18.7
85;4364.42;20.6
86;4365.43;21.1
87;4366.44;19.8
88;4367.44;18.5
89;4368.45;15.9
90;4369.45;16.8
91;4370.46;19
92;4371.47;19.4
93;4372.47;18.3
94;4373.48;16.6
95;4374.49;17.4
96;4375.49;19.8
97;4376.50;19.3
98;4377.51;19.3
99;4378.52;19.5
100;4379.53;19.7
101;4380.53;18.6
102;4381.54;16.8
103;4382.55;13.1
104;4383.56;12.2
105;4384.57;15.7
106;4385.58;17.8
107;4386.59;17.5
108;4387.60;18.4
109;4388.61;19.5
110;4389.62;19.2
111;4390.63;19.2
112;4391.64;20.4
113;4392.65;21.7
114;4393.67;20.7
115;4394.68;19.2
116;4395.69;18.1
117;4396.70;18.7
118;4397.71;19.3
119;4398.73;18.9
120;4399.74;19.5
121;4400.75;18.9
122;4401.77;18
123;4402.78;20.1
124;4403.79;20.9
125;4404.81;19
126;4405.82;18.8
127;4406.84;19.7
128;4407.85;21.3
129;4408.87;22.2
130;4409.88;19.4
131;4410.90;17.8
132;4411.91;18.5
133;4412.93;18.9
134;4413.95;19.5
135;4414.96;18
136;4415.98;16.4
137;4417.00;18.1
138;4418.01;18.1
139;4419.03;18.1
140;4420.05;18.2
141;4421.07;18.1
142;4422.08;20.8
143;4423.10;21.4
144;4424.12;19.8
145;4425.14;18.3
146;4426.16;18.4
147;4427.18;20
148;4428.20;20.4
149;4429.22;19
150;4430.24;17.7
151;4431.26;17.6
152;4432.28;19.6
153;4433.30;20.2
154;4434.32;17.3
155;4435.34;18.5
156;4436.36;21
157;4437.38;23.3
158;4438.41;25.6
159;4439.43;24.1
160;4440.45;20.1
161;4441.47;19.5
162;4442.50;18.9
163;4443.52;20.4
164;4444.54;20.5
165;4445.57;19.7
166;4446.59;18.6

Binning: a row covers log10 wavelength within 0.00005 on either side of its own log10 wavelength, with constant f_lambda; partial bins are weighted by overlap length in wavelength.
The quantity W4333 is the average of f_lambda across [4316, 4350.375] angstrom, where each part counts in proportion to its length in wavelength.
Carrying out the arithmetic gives 17.2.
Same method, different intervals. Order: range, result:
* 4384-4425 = 19.1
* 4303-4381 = 18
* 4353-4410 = 18.9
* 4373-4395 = 18.2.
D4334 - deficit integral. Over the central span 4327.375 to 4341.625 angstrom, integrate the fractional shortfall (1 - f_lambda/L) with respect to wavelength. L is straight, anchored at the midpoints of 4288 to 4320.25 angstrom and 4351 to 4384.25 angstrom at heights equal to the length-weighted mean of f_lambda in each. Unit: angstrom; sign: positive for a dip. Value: 1.03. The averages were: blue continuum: 18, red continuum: 18.4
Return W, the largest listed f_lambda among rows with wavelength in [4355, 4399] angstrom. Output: 21.7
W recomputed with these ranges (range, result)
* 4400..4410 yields 22.2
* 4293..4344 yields 22.3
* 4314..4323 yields 20.7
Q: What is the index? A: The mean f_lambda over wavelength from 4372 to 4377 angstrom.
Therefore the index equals 18.3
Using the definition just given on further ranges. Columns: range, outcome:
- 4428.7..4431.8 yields 18.1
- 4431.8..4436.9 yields 19.4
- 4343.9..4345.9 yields 12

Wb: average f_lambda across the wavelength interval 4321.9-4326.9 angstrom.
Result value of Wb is 19.2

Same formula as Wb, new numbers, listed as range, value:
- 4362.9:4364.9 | 19.7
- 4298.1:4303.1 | 16.4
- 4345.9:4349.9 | 17.3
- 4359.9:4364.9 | 19.6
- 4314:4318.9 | 20.5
